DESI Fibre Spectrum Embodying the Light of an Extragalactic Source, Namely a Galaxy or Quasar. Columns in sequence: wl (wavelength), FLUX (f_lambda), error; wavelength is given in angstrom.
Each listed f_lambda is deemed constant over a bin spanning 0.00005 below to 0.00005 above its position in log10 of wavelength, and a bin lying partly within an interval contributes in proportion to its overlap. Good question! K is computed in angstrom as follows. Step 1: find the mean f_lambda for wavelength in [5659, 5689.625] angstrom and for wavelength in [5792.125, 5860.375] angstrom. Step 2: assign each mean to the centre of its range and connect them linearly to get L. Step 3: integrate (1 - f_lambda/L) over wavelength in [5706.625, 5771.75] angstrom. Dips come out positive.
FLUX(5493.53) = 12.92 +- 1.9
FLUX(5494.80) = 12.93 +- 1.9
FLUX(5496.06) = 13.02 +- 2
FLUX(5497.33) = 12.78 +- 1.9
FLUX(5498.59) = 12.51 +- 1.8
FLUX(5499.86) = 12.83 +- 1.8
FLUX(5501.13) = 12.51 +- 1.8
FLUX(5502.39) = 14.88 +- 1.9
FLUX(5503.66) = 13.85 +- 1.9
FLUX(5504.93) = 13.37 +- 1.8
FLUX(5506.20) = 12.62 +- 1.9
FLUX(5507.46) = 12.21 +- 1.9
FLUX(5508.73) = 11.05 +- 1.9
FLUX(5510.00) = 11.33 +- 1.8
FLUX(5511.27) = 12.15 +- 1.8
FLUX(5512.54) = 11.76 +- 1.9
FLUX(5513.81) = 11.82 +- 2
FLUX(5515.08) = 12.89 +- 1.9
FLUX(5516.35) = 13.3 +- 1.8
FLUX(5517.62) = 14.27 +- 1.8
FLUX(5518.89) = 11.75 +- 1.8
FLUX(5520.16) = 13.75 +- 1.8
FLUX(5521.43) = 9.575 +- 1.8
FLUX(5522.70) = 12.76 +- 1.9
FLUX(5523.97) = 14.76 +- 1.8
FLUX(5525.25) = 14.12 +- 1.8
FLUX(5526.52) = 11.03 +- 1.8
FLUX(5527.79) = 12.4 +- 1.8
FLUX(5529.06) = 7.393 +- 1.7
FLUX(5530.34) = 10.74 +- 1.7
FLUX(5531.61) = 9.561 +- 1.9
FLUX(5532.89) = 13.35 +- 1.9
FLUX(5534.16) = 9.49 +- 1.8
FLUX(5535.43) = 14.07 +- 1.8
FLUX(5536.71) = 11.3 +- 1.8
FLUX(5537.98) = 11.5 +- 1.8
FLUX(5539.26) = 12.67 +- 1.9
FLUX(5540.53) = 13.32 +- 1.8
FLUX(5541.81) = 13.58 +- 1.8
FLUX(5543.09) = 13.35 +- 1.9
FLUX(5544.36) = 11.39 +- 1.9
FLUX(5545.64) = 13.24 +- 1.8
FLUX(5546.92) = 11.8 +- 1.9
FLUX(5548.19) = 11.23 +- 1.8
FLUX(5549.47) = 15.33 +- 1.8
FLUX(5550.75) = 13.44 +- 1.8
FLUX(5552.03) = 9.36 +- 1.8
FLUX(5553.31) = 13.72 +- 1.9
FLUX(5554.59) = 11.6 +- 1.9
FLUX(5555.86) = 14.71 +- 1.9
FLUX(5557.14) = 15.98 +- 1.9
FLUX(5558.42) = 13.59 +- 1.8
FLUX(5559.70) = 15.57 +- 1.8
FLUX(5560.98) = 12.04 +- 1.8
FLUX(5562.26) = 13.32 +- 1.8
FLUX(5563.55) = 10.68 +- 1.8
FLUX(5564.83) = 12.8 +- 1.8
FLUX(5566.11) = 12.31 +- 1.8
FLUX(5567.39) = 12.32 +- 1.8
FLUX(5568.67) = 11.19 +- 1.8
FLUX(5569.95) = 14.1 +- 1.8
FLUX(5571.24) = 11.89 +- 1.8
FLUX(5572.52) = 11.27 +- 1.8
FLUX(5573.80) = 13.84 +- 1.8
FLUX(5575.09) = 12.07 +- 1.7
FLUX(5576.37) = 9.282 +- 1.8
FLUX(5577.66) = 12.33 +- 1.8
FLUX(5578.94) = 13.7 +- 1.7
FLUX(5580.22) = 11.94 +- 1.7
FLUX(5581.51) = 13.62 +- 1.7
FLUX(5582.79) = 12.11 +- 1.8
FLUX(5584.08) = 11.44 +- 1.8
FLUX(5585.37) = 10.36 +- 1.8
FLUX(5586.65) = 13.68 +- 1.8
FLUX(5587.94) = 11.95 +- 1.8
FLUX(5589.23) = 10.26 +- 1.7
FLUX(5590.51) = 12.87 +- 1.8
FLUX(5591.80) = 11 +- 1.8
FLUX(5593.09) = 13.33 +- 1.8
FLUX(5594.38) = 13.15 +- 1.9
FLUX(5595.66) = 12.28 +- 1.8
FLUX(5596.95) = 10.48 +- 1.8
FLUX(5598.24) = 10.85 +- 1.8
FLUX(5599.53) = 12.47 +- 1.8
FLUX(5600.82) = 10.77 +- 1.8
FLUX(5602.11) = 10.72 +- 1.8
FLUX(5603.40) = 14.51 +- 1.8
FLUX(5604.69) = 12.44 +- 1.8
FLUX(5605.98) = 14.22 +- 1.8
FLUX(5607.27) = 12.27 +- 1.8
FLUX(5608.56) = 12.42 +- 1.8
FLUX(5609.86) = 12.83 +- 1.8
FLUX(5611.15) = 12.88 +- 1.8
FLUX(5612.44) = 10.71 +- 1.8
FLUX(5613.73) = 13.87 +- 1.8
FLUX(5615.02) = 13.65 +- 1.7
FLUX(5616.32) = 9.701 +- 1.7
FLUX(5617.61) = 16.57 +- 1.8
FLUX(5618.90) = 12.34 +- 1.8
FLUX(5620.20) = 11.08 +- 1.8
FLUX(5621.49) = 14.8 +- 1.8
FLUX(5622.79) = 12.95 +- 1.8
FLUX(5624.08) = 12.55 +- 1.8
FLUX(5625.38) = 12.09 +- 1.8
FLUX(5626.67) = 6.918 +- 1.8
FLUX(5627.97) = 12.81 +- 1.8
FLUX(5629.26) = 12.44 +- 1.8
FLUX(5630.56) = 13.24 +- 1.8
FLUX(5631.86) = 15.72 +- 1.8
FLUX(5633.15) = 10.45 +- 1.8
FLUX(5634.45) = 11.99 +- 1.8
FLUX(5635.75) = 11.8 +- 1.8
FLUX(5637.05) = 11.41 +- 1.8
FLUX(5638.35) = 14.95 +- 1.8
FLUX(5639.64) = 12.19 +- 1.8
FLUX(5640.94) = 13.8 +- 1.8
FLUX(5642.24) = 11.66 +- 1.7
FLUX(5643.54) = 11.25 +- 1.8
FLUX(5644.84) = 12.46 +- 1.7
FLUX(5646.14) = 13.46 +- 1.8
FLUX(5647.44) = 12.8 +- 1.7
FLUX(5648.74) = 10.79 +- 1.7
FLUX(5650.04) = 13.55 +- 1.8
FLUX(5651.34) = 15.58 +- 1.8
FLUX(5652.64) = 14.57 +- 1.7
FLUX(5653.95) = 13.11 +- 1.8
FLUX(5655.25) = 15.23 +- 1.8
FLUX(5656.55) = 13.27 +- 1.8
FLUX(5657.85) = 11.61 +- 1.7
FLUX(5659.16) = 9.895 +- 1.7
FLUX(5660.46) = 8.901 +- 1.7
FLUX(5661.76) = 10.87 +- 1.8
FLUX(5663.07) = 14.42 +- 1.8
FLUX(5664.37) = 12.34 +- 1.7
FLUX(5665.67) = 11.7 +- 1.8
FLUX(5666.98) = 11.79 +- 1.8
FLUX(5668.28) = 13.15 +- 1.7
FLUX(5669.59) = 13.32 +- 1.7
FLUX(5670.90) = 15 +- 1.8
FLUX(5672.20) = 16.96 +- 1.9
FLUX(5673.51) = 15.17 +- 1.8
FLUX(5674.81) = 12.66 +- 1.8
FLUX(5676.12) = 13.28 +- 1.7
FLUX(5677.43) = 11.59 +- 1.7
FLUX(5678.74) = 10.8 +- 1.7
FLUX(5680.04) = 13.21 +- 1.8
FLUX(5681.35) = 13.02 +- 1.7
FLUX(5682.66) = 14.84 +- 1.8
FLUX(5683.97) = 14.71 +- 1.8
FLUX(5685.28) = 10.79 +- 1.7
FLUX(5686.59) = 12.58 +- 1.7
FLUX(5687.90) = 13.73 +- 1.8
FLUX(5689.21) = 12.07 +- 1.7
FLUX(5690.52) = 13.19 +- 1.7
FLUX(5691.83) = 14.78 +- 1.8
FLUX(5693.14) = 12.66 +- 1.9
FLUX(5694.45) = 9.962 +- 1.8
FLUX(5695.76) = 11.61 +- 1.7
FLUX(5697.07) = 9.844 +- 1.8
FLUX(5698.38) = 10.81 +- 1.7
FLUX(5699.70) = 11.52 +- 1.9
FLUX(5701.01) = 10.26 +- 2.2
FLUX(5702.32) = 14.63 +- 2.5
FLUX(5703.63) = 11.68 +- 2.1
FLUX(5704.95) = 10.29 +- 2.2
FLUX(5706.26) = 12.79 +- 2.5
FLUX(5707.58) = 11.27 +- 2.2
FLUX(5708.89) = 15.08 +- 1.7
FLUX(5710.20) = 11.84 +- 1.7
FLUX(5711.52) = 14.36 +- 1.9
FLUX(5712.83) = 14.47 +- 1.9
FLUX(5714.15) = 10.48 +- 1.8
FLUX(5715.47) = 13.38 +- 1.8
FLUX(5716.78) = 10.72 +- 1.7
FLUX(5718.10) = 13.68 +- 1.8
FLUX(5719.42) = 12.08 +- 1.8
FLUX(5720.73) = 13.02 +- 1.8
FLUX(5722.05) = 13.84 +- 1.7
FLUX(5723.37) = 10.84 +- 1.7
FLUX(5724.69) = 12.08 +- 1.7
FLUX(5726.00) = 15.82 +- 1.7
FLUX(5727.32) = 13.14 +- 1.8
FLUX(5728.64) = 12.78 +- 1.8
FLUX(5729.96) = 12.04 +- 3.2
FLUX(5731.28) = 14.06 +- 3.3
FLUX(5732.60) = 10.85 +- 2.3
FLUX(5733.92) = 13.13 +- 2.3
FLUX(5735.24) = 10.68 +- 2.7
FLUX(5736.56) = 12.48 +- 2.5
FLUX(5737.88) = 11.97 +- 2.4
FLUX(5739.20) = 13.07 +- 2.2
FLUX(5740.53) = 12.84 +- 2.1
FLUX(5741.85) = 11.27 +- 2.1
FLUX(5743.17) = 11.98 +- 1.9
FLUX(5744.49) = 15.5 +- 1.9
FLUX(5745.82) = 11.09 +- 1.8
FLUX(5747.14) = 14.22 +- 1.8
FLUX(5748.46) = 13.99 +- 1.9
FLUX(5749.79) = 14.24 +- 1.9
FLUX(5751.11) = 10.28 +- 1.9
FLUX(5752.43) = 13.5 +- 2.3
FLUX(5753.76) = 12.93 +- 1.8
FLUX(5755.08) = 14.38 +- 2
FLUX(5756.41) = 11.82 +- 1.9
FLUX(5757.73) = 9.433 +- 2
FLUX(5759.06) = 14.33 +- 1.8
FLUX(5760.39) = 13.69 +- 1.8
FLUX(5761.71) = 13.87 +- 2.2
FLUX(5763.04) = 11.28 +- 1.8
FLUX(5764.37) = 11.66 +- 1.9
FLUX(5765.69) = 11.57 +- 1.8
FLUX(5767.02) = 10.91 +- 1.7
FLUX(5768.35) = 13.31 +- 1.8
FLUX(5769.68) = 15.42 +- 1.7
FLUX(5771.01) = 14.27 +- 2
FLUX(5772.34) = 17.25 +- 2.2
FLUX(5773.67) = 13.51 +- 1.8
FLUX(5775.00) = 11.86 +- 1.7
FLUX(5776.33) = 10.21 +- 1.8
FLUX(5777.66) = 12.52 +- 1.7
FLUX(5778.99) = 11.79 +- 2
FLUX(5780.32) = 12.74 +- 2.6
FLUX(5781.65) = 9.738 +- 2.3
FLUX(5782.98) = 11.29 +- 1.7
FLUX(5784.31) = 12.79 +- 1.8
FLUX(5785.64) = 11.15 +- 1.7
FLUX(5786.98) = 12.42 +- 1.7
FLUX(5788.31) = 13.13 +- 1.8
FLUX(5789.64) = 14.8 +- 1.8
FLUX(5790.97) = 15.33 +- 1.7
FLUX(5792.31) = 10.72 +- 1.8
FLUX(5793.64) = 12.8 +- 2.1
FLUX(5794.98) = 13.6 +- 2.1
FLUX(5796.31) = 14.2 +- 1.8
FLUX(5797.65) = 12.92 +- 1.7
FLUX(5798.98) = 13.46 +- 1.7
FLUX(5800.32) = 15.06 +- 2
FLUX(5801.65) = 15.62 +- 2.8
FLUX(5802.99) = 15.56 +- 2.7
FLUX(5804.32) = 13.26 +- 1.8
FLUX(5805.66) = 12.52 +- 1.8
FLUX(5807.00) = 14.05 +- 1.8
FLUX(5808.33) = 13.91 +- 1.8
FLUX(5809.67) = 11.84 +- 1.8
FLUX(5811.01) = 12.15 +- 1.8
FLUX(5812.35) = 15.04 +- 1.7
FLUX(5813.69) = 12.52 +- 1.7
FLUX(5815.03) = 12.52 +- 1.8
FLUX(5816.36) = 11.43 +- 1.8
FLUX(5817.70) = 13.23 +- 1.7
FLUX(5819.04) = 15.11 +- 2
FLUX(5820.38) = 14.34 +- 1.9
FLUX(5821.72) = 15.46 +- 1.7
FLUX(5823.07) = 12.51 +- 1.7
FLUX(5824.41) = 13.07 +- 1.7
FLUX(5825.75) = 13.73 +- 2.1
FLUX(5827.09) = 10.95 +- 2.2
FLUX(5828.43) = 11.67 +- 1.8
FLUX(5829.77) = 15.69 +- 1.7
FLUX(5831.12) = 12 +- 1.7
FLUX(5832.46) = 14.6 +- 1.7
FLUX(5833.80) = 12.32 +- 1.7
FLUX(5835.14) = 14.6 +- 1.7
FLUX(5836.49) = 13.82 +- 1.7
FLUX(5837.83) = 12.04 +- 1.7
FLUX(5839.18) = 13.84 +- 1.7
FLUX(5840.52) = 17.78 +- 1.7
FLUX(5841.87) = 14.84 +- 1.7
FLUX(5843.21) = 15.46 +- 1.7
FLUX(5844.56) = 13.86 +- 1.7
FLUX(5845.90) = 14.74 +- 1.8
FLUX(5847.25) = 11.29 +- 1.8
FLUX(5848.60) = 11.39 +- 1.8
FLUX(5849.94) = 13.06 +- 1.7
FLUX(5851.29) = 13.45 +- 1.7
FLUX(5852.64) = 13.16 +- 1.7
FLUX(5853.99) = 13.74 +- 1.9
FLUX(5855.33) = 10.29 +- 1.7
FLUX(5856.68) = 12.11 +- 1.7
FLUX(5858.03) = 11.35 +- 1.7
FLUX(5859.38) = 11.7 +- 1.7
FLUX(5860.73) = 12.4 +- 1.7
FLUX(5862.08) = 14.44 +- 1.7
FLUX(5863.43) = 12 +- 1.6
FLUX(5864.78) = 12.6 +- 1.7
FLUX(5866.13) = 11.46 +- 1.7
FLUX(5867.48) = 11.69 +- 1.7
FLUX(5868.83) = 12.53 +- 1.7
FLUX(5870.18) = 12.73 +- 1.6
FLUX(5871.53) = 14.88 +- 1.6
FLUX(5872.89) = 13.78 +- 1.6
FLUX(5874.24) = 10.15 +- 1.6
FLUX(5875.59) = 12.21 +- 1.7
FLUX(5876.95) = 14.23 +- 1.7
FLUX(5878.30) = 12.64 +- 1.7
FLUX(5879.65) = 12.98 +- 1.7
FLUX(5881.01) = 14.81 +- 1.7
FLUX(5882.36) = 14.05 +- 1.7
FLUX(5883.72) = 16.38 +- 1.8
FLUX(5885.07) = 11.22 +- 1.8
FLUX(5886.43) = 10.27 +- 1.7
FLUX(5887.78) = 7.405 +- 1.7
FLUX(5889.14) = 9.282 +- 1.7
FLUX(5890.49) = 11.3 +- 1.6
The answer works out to 1.5 angstrom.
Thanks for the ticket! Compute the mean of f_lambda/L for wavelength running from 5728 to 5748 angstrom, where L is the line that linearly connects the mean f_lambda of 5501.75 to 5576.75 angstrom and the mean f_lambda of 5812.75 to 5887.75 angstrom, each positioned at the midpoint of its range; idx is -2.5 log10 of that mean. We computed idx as 0.03 mag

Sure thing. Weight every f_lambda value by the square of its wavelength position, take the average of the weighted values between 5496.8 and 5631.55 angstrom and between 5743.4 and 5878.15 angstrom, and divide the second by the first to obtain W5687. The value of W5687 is 1.15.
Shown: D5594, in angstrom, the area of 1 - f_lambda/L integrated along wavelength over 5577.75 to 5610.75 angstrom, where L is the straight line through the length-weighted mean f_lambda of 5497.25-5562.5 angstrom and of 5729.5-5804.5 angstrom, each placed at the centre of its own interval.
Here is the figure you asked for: 1.1 angstrom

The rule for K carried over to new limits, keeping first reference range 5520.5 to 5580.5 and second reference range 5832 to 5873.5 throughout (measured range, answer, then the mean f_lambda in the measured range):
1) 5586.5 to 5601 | 0.7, 11.9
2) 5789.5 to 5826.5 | -1.5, 13.6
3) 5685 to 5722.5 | 1.3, 12.3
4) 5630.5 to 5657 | -0.8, 13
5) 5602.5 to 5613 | -0.2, 12.8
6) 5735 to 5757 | 0.2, 12.8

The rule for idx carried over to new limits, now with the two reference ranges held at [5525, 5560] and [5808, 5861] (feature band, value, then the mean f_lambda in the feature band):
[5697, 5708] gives 0.118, 11.5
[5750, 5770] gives 0.040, 12.5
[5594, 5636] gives 0.022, 12.4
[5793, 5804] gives -0.080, 14.1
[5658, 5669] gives 0.099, 11.6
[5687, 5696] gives 0.018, 12.6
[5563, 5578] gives 0.043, 12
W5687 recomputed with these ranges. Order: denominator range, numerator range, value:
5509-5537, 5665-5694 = 1.17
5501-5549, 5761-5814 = 1.17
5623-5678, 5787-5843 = 1.14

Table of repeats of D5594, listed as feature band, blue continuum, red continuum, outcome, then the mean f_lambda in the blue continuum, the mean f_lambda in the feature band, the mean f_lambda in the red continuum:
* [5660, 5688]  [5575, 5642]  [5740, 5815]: -0.9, 12.3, 13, 13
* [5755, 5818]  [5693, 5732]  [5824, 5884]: -0.9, 12.4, 13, 13.1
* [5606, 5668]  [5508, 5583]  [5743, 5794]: 0.1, 12.4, 12.5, 12.8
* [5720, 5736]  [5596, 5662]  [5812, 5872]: 0.1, 12.4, 12.7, 13.2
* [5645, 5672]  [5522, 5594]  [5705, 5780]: -0.6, 12.4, 12.8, 12.7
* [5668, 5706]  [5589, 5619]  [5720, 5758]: -0.3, 12.4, 12.7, 12.7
